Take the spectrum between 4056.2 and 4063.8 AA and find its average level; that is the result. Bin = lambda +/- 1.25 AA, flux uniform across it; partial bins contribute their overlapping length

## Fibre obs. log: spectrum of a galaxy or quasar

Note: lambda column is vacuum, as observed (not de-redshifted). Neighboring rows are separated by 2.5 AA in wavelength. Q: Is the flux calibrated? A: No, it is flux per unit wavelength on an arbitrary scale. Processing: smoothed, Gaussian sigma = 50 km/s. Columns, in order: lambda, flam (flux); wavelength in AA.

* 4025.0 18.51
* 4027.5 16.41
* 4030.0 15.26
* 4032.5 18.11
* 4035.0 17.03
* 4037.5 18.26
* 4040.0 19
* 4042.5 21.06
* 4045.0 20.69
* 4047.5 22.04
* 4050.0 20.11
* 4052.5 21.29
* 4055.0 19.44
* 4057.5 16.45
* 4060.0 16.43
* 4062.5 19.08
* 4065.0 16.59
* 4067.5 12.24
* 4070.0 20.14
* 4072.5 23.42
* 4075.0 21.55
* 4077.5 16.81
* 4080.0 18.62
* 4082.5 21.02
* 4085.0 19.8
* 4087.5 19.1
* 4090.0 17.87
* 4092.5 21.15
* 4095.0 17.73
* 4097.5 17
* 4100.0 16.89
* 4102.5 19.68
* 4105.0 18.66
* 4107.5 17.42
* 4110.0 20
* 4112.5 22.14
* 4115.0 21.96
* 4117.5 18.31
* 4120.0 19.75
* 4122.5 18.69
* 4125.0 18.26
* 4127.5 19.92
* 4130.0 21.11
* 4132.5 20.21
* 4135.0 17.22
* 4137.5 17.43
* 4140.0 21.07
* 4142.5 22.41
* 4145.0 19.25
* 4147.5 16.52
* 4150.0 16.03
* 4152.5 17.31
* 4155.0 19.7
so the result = 17.3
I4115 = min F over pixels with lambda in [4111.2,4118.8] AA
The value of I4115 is 18.31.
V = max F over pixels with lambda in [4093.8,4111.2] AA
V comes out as 20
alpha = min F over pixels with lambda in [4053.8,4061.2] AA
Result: 16.43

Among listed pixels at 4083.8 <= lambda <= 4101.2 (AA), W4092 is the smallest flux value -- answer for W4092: 16.89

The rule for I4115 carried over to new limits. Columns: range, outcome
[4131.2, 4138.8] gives 17.22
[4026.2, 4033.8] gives 15.26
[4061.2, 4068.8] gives 12.24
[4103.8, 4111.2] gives 17.42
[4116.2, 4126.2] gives 18.26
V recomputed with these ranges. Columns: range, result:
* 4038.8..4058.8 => 22.04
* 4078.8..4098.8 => 21.15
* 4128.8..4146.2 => 22.41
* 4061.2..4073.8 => 23.42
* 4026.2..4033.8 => 18.11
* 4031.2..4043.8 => 21.06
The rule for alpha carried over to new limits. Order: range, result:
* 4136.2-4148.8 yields 16.52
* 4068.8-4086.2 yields 16.81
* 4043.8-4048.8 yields 20.69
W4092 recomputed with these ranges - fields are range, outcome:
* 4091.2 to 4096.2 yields 17.73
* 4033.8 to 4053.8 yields 17.03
